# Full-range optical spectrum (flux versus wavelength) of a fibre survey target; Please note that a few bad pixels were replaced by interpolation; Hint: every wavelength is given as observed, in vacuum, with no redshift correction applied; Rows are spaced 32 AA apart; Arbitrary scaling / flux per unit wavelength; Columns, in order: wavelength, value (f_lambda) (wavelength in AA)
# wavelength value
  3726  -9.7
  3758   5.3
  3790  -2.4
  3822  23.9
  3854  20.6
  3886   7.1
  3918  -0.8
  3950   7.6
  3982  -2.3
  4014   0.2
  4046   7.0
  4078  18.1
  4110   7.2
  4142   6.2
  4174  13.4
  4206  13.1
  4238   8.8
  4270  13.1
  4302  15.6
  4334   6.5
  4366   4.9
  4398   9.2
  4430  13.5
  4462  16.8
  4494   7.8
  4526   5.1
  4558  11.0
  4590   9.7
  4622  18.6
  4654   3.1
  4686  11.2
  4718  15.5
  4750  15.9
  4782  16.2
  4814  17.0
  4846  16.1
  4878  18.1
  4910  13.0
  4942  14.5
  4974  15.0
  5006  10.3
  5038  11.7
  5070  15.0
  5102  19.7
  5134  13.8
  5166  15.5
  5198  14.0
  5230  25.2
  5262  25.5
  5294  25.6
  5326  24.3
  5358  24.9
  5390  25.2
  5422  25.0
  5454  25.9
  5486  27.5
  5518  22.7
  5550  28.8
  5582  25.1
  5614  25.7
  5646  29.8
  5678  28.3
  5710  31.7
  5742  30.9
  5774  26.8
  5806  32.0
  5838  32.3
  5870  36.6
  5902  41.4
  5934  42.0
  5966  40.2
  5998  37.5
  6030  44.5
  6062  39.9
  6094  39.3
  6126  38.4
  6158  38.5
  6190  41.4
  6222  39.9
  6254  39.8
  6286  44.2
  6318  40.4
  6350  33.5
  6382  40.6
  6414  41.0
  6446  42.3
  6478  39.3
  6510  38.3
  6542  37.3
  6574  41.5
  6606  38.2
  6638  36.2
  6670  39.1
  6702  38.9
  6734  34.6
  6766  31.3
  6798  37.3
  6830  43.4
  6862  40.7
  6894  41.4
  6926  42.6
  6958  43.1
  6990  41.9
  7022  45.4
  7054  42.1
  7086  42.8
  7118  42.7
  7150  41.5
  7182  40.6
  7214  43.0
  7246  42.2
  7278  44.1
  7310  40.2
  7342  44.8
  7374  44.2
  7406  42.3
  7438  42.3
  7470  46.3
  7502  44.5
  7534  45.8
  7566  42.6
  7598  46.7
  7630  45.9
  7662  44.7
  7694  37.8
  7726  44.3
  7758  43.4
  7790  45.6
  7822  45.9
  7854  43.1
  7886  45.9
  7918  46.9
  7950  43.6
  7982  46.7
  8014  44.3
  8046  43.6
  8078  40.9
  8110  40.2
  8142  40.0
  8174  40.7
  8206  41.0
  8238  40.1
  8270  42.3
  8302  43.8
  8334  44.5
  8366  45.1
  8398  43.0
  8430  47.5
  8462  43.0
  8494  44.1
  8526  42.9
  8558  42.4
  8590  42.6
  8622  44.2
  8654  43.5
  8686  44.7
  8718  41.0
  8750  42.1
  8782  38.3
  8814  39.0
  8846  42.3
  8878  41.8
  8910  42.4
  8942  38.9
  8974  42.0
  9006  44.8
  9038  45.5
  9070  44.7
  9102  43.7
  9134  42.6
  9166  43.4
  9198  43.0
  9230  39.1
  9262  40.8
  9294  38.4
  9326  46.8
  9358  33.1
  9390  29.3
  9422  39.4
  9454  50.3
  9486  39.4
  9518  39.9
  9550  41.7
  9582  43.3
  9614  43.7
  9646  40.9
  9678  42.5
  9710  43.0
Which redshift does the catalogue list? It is 0.306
